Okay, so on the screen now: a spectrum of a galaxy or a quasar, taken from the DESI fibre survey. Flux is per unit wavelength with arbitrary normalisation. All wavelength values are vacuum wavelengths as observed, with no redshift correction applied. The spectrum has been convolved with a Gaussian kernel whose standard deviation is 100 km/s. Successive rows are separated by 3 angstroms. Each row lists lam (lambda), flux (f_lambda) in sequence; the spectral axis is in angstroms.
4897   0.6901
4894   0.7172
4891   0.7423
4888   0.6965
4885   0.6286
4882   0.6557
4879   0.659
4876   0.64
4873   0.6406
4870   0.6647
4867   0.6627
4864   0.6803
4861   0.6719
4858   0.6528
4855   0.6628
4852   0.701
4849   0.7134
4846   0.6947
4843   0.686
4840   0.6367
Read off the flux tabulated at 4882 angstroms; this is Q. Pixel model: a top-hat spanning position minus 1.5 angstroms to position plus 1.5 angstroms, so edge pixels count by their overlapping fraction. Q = 0.6557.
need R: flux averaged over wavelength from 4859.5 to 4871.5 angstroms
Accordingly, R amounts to 0.67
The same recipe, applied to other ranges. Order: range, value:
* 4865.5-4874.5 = 0.656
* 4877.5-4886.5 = 0.648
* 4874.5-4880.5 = 0.65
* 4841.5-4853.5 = 0.699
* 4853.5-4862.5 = 0.663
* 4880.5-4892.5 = 0.681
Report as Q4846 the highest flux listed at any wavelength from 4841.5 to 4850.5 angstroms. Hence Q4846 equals 0.7134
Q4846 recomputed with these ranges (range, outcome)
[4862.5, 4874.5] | 0.6803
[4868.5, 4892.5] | 0.7423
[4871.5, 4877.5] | 0.6406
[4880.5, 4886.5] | 0.6557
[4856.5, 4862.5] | 0.6719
